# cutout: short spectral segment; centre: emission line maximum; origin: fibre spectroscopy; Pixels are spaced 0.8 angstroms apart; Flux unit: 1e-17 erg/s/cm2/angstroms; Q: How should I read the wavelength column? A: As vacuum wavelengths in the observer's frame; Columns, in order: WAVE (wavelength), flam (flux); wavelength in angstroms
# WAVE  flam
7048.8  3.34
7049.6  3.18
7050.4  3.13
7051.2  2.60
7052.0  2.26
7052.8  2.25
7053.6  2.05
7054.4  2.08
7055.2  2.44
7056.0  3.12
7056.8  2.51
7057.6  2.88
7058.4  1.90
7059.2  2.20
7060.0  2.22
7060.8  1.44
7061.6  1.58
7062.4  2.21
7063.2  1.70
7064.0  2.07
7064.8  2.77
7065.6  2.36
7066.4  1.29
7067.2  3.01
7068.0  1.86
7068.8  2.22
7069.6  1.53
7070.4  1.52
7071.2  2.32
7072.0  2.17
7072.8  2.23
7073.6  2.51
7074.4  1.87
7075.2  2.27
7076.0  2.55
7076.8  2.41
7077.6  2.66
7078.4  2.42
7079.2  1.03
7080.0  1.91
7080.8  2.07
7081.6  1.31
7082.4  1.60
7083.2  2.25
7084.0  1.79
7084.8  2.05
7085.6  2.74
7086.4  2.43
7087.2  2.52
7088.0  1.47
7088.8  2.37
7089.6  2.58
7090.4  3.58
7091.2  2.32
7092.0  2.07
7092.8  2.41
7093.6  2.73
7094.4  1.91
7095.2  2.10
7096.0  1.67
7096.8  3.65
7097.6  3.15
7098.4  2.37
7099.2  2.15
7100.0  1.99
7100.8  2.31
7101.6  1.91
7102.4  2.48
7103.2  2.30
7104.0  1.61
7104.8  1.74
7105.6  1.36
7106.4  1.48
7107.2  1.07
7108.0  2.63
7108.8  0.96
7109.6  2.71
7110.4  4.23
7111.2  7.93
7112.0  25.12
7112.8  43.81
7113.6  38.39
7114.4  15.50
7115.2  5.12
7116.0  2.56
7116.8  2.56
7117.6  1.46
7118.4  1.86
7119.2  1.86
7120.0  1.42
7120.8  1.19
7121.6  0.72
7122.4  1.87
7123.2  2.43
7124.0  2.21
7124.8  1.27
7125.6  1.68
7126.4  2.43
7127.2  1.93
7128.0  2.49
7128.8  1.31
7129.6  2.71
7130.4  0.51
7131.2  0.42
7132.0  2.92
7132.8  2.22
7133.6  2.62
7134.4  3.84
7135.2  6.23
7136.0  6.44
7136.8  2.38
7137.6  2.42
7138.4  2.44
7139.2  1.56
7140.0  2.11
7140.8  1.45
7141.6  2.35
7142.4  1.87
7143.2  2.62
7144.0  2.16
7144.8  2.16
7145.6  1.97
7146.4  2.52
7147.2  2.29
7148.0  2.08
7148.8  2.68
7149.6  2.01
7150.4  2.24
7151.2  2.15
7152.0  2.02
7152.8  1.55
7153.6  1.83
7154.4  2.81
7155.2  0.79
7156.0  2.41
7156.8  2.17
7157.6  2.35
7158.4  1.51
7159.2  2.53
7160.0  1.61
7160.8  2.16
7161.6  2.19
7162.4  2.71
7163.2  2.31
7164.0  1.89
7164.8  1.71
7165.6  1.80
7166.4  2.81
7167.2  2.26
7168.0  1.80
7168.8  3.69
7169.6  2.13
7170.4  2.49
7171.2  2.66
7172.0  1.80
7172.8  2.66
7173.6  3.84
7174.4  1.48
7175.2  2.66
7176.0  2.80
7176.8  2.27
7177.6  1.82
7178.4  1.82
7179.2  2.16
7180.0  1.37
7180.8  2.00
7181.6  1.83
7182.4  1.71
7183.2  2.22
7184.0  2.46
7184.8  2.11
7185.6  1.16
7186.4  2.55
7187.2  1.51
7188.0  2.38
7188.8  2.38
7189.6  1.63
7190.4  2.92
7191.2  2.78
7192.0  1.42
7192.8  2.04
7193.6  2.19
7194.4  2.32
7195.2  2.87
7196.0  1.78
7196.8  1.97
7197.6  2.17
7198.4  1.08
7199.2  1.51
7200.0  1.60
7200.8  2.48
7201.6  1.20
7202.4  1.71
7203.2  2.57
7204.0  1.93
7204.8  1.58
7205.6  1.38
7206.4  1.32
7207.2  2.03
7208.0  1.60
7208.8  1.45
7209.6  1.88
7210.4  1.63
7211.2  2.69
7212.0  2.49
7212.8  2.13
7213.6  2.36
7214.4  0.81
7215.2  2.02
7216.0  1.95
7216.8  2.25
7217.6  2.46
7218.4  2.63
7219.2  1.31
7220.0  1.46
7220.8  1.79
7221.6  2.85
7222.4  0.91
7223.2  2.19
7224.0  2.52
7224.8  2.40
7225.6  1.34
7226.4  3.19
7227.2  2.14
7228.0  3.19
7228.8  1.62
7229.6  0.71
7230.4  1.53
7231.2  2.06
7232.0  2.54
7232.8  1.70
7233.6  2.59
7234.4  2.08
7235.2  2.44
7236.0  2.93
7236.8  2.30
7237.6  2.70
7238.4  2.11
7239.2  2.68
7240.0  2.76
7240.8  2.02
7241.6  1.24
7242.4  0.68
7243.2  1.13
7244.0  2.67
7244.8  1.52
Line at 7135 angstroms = [N II]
